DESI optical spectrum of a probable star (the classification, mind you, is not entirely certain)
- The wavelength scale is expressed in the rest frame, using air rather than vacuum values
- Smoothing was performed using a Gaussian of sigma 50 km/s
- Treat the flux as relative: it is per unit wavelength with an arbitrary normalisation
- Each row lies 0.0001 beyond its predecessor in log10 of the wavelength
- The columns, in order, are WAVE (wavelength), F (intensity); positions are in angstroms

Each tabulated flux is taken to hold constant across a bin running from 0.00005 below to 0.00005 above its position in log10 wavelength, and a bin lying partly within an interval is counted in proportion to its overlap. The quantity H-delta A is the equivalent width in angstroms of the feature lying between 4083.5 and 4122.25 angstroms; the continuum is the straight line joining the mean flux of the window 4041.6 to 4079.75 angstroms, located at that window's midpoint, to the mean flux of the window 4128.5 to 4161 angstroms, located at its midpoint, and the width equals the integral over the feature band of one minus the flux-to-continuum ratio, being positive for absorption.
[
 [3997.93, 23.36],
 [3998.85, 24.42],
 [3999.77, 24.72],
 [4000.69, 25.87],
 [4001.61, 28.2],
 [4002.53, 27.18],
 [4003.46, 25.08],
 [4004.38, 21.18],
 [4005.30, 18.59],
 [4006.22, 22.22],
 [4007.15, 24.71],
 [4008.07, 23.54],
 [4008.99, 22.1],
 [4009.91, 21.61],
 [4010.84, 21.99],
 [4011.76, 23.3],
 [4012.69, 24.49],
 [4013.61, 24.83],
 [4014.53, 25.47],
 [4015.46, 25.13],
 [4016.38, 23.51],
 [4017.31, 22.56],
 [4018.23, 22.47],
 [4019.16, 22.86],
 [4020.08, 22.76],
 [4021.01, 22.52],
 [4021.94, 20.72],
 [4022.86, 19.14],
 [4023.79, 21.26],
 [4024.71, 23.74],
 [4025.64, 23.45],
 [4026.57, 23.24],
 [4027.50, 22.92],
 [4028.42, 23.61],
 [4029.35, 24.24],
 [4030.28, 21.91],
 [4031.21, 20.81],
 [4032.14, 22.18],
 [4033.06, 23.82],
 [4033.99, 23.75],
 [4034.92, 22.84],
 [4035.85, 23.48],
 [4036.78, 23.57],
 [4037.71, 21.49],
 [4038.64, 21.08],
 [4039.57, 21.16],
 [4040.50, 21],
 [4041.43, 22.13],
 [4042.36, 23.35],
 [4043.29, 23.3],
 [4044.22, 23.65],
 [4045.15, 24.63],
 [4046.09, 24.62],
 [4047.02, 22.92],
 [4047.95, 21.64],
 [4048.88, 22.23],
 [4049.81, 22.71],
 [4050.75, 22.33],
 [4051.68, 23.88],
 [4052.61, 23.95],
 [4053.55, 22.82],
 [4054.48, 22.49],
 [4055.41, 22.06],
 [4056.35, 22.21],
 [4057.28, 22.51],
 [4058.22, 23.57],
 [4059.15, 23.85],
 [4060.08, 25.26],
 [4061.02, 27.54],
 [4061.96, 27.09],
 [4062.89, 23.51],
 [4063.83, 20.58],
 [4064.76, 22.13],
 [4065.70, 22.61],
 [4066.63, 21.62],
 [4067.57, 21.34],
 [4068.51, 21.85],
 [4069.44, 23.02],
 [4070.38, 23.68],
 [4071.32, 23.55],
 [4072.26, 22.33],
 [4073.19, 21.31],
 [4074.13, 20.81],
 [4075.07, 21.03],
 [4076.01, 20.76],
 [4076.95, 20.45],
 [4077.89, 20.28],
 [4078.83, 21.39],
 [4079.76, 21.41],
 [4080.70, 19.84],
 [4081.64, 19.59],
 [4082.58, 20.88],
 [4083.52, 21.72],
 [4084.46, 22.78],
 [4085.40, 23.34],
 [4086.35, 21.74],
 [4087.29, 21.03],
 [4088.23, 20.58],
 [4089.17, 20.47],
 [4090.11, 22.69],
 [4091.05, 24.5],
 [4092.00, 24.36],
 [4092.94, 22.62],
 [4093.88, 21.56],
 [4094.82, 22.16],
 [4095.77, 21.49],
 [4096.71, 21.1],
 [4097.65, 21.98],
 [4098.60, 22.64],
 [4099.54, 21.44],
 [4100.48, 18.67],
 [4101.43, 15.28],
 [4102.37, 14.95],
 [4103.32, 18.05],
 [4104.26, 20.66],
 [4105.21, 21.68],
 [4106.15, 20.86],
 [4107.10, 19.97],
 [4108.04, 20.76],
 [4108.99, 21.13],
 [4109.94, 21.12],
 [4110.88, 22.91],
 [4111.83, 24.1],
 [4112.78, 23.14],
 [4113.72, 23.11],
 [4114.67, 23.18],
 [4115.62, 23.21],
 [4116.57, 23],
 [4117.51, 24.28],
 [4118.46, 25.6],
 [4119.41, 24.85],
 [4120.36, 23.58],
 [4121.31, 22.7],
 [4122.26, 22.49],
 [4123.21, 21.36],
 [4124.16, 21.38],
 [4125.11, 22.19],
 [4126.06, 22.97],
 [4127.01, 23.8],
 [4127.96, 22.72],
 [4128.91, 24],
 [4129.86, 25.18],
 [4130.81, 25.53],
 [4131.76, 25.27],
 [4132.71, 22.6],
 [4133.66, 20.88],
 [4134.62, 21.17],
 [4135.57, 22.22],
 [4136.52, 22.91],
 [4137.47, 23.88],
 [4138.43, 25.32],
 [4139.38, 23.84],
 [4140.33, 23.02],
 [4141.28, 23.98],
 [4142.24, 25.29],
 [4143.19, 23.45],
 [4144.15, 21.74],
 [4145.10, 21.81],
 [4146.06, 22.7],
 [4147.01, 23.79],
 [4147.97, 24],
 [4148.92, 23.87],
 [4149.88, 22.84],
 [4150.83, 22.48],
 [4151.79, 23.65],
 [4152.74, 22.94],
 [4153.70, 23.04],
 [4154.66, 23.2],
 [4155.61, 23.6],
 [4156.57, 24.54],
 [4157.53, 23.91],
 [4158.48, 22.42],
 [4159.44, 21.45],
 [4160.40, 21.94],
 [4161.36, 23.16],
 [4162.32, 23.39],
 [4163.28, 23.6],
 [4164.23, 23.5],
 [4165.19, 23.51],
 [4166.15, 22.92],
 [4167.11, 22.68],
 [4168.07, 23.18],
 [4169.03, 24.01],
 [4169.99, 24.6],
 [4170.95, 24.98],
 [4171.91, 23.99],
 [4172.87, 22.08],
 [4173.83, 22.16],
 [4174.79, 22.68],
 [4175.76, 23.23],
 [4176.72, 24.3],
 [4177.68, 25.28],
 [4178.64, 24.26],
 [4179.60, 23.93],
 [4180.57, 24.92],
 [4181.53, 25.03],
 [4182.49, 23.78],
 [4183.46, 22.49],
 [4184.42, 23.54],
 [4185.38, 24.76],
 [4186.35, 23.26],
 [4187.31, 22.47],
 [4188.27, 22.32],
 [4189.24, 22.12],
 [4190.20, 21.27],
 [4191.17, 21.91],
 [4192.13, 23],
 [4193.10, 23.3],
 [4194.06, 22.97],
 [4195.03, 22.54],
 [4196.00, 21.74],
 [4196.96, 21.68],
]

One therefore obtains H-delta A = 2.0 angstroms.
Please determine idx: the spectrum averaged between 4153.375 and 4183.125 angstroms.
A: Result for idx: 23.5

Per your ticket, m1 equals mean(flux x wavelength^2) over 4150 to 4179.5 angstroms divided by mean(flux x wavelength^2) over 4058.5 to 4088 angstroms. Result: 1.10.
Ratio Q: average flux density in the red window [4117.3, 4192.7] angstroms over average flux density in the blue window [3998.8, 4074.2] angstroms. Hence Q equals 1.0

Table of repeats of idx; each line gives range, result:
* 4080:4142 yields 22.2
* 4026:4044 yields 22.6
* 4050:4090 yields 22.3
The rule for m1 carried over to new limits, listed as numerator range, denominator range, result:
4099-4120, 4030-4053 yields 0.98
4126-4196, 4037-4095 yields 1.09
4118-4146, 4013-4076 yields 1.06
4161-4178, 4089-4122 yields 1.11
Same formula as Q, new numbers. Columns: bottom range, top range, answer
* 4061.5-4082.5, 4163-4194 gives 1.07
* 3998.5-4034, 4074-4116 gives 0.92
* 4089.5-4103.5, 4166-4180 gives 1.13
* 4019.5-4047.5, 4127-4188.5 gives 1.03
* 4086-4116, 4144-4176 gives 1.09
